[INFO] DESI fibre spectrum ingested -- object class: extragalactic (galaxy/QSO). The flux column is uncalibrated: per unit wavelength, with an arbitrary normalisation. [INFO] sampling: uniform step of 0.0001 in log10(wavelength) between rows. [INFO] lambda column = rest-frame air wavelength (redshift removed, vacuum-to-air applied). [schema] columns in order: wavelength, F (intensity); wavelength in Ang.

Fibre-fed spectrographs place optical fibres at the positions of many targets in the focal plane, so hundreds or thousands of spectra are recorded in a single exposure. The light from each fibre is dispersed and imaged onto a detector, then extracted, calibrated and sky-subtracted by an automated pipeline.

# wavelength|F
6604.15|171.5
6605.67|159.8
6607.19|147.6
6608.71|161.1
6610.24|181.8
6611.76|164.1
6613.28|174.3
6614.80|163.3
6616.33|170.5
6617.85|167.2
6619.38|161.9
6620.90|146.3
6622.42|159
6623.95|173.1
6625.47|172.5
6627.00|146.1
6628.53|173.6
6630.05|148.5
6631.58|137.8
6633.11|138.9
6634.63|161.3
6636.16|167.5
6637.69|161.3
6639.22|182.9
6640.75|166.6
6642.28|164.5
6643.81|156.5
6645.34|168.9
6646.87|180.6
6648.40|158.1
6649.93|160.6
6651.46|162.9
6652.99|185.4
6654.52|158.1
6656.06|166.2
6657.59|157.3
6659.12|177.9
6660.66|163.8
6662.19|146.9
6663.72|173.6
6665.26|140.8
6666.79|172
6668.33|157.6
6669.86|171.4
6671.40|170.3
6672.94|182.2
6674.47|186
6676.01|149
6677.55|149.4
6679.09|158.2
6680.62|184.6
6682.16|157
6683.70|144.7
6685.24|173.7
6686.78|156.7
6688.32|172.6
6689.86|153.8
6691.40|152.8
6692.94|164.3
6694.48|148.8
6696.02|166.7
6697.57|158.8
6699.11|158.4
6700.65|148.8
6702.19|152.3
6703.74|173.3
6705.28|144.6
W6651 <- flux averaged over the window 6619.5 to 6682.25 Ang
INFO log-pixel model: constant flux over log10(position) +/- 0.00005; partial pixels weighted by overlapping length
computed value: 163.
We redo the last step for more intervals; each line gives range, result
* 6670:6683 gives 167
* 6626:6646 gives 160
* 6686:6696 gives 159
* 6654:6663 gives 162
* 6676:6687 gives 160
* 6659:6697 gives 163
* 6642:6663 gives 165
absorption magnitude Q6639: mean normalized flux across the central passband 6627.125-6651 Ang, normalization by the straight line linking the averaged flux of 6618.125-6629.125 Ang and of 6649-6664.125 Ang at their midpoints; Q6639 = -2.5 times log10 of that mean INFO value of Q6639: 0.01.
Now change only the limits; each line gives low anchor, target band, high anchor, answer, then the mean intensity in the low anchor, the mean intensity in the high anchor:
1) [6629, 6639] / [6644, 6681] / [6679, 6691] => -0.043 mag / 155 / 163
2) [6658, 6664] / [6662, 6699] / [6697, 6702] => -0.017 mag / 165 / 155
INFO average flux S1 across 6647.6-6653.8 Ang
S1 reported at 167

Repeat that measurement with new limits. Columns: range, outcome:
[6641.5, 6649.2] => 166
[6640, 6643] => 166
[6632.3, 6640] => 162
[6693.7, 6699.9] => 158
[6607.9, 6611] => 171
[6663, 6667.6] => 162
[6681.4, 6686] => 158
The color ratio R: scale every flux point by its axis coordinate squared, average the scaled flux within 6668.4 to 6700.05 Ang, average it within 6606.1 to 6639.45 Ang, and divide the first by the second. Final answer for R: 1.03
